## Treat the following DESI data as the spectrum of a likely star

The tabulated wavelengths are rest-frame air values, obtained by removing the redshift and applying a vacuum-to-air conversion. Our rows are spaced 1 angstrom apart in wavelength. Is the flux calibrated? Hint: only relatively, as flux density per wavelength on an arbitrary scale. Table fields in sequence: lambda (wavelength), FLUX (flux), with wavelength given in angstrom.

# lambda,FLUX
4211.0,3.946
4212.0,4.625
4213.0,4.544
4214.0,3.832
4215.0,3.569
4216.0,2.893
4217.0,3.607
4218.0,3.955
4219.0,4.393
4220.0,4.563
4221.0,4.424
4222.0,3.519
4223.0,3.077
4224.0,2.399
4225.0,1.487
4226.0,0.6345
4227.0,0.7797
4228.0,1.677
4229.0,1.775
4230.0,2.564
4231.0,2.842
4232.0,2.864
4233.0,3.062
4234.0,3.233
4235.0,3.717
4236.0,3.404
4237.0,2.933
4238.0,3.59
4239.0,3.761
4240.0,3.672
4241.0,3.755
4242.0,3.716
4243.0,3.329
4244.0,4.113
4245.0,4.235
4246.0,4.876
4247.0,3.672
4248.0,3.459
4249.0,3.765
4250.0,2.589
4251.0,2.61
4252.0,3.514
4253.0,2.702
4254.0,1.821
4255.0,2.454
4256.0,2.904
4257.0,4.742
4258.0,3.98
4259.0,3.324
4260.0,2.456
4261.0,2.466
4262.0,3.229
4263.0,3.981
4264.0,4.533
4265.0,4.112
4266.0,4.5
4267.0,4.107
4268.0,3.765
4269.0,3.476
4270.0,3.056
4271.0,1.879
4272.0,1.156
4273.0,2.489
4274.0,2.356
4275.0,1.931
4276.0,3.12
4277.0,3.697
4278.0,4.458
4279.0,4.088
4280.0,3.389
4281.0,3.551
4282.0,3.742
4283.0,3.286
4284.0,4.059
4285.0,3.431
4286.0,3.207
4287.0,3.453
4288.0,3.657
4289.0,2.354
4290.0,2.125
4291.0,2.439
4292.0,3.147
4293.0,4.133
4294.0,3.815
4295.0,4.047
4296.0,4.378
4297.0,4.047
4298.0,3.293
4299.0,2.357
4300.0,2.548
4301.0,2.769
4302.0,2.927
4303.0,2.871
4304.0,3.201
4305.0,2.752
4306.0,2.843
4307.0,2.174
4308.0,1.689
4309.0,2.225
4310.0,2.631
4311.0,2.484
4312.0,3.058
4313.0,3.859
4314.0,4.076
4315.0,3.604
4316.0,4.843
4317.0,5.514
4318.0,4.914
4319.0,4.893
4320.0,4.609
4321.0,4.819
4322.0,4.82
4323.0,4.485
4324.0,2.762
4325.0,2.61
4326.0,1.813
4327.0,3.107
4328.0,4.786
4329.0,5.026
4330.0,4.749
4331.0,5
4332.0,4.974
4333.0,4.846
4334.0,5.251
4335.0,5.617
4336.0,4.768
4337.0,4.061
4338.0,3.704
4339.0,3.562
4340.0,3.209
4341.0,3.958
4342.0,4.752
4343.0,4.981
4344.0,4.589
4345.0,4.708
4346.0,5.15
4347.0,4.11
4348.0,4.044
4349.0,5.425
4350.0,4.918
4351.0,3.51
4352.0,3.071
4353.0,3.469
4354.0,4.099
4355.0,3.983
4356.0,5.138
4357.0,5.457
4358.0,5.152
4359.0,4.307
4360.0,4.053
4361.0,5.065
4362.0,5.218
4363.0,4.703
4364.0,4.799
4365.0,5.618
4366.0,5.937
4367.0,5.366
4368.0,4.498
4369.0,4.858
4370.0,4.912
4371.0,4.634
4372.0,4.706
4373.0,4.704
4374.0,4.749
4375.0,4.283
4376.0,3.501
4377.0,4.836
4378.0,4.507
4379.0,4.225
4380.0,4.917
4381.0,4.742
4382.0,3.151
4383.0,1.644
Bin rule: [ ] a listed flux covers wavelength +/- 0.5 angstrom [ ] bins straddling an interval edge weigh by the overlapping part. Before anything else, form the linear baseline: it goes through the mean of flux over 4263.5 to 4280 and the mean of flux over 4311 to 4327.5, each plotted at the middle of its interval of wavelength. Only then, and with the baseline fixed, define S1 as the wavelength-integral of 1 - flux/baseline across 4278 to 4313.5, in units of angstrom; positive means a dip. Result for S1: 4.3 angstrom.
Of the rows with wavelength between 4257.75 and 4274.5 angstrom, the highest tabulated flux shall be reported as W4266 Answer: 4.533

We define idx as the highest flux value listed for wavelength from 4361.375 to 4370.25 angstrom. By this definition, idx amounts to 5.937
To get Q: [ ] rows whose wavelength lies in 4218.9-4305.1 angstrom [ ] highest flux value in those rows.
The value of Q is 4.876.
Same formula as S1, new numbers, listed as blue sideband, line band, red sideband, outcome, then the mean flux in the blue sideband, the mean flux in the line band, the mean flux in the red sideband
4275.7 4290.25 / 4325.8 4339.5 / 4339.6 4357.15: -1.0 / 3.47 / 4.43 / 4.35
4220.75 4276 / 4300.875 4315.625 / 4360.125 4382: 3.8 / 3.09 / 2.9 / 4.75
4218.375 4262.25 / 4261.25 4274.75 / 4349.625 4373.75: 0.9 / 3.14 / 3.24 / 4.67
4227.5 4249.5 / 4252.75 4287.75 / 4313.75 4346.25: 4.0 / 3.36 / 3.29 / 4.38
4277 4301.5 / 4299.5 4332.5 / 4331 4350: 3.4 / 3.41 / 3.62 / 4.56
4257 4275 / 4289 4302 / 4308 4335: 1.6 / 3.23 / 3.21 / 4.05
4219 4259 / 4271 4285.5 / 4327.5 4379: 2.0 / 3.15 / 3.15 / 4.61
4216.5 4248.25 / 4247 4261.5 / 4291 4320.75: 0.9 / 3.22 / 3.08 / 3.43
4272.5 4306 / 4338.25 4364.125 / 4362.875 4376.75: 0.1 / 3.24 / 4.43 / 4.81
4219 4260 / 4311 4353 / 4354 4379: 0.5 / 3.15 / 4.27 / 4.77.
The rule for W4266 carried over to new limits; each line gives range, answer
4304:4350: 5.617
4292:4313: 4.378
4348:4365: 5.618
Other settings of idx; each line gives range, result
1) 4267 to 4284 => 4.458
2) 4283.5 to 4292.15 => 4.059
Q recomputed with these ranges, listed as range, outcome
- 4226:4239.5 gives 3.761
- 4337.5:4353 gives 5.425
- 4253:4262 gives 4.742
